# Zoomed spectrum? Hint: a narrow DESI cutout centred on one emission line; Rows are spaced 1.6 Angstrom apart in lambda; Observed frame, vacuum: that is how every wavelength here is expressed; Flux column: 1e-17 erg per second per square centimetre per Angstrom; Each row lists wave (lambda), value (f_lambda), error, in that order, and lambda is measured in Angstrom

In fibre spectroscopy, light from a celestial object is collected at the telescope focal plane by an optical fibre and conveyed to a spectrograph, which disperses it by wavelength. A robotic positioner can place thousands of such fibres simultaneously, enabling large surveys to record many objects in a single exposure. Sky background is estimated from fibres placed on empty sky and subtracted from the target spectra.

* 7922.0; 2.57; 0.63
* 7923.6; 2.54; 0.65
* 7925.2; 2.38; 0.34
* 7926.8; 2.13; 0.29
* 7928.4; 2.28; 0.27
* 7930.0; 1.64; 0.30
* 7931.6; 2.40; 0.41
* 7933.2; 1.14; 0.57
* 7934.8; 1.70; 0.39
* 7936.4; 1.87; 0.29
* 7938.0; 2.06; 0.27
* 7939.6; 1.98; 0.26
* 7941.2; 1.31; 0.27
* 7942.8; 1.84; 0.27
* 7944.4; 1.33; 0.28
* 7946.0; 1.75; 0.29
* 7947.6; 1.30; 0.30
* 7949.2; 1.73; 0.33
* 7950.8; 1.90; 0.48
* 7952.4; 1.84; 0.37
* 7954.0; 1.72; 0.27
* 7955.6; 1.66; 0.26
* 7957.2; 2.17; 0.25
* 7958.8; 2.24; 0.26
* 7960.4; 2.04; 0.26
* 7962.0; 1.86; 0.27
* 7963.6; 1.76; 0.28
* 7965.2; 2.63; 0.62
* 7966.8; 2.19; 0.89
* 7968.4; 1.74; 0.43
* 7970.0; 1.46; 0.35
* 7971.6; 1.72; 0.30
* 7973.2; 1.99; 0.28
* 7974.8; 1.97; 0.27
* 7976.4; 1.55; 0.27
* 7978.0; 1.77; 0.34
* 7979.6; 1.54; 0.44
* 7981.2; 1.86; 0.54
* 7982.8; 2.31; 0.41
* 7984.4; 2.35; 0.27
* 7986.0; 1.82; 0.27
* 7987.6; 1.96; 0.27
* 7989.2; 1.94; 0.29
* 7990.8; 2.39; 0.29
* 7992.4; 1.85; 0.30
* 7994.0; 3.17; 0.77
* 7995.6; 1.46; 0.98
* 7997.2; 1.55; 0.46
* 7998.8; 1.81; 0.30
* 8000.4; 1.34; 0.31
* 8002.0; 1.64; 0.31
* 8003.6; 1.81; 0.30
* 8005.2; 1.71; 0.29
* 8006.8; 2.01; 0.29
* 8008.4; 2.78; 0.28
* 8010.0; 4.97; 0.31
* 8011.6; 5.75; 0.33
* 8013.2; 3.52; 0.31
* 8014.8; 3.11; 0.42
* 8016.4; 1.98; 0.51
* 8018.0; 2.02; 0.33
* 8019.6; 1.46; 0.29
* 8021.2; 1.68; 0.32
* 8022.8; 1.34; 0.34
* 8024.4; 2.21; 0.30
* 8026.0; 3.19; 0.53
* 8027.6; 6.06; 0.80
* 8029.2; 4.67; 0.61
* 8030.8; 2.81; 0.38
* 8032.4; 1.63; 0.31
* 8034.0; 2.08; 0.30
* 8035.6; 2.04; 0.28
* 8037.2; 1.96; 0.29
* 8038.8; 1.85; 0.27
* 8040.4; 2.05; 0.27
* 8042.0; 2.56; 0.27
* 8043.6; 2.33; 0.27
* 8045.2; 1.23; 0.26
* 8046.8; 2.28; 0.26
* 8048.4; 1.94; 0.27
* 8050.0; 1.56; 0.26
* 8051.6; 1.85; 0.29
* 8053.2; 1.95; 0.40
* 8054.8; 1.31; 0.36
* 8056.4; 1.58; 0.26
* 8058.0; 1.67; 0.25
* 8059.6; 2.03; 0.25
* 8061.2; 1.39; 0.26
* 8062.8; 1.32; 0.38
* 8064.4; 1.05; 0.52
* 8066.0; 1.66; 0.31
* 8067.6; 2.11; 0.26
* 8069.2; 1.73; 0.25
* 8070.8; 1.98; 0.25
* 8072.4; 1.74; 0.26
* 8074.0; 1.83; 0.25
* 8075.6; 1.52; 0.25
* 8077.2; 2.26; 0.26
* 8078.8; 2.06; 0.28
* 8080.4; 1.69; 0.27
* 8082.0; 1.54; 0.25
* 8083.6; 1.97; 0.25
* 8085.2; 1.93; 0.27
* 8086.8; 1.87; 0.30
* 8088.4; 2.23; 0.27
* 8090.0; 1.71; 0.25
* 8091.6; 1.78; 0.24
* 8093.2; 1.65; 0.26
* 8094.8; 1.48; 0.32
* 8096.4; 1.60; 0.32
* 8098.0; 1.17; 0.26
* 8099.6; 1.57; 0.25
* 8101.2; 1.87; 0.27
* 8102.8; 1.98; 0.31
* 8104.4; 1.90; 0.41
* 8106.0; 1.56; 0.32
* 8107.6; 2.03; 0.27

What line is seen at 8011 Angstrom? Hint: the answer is [S II] 6716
